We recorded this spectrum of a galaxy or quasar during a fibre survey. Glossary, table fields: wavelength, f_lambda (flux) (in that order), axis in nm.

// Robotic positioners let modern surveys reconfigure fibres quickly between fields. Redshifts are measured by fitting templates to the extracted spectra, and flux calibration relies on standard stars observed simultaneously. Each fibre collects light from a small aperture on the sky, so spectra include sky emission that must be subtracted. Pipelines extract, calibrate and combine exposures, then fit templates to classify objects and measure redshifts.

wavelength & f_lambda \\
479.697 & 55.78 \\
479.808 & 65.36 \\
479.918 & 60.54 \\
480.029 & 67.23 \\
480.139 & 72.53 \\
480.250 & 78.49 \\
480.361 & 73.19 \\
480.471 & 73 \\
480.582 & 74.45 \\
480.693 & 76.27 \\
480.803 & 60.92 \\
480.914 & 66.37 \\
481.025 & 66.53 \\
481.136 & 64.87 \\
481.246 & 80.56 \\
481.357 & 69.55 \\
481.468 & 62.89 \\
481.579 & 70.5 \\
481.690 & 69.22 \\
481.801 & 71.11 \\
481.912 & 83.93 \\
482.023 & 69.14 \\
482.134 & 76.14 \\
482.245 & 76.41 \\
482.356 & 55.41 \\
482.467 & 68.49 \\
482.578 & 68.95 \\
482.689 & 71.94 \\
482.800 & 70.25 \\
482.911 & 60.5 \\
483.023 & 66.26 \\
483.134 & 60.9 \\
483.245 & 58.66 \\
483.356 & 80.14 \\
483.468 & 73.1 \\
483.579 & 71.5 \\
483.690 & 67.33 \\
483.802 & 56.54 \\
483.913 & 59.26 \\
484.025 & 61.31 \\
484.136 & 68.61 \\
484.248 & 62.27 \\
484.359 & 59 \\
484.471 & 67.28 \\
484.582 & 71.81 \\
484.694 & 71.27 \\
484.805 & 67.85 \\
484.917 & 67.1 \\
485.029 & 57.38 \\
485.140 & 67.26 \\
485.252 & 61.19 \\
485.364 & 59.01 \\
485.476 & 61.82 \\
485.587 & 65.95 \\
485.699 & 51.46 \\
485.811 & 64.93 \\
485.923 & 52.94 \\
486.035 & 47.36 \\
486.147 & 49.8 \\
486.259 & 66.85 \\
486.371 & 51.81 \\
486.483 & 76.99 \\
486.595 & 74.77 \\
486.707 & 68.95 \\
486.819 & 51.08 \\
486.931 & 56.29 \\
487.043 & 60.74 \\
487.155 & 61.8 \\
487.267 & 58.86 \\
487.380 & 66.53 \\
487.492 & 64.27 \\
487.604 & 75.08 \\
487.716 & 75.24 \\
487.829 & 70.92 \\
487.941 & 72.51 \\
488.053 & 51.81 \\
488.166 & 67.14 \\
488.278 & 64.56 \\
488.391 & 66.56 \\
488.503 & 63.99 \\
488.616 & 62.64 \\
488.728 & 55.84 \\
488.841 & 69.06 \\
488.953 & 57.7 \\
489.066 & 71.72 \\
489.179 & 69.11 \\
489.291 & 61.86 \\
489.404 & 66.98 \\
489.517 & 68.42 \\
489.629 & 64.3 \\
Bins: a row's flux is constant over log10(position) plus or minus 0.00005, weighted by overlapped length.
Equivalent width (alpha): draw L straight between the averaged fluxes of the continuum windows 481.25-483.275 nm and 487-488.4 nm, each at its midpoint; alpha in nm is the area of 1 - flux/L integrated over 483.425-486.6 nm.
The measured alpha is 0.20 nm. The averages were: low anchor 68.8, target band 63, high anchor 65.9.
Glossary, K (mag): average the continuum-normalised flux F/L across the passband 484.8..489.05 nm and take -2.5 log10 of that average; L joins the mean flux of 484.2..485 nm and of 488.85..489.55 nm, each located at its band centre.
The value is 0.06 mag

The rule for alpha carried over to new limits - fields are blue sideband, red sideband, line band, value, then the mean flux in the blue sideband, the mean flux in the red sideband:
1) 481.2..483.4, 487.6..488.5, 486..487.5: 0.15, 69.4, 67.3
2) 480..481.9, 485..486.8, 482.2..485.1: -0.03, 70.8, 61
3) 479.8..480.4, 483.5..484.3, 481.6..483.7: -0.11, 69.8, 64.1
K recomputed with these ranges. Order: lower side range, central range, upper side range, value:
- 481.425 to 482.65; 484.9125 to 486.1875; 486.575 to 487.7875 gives 0.14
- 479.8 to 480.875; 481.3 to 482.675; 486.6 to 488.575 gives -0.02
